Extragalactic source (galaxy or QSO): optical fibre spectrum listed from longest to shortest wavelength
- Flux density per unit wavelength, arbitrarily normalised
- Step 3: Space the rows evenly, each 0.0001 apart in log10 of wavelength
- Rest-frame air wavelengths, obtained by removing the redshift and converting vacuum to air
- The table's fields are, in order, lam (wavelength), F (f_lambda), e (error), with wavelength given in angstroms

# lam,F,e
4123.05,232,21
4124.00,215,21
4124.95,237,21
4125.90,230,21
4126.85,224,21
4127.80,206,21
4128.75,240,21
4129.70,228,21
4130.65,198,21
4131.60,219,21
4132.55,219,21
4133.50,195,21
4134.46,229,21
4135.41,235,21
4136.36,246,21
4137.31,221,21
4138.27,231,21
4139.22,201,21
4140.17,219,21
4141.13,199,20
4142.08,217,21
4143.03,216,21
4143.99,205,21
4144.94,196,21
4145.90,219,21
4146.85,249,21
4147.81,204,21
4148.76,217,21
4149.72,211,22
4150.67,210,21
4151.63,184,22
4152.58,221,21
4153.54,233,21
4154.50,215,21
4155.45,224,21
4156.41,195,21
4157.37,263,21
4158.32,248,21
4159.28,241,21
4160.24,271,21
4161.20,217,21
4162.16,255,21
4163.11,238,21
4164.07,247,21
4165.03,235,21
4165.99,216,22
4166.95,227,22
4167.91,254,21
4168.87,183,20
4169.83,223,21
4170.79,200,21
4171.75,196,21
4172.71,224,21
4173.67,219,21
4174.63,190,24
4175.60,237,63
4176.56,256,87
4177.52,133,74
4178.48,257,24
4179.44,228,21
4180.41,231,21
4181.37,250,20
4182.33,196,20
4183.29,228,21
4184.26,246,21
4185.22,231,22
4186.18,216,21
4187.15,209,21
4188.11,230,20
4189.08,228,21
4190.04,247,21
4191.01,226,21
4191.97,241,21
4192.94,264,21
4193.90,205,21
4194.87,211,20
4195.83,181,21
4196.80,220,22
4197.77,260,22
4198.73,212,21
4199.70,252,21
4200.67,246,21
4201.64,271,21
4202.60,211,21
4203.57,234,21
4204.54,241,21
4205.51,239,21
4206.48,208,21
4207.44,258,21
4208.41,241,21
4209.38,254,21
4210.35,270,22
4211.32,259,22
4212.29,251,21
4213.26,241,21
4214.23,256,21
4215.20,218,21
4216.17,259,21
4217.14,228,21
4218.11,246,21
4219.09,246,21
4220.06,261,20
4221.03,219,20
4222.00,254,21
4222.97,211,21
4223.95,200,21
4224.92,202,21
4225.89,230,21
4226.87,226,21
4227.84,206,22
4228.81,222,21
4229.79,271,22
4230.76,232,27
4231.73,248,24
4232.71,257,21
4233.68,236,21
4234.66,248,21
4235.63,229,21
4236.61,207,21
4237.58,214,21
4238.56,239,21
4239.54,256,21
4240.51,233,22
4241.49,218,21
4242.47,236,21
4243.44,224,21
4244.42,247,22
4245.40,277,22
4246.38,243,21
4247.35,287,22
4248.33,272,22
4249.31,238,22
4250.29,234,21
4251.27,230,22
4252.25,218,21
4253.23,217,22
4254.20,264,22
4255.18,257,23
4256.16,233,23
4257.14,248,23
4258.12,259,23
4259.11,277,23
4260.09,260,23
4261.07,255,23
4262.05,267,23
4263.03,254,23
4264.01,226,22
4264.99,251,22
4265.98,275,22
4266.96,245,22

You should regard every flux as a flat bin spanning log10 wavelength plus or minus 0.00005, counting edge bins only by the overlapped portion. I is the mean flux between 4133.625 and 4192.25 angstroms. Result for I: 223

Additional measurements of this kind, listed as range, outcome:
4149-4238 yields 230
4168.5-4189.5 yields 219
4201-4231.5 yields 238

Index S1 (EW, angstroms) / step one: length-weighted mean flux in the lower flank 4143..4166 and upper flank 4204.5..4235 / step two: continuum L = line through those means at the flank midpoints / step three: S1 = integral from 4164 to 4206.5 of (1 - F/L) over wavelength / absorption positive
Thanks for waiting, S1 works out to 1.10 angstroms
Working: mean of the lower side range 226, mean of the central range 226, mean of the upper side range 239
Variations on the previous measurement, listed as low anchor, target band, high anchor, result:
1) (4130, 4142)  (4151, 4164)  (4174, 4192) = -0.61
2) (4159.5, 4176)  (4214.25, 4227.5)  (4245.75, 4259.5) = 0.46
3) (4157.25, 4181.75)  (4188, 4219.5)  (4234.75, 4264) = -0.42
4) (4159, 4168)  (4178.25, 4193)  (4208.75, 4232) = 0.44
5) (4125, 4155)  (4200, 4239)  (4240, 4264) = 0.23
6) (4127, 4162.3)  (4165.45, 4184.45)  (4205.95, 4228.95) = 0.68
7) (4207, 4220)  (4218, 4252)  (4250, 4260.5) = 1.36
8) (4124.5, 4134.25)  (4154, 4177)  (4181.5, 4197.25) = -0.57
